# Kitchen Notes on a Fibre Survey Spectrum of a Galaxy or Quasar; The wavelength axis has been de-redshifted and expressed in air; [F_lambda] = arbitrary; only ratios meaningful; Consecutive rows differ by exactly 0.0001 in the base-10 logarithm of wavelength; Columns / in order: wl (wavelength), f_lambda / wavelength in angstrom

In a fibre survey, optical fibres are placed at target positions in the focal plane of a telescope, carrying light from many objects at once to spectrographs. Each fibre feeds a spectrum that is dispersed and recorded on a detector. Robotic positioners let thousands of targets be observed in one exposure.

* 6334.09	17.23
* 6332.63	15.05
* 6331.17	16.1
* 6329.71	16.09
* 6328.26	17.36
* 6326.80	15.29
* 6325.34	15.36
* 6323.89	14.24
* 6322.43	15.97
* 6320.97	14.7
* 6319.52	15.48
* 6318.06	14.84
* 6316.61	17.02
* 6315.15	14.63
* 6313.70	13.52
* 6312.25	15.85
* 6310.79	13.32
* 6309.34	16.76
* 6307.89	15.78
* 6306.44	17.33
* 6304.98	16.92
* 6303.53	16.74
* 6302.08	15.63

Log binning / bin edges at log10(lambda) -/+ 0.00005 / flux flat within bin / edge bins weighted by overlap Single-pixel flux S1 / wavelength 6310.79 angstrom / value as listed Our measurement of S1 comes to 13.32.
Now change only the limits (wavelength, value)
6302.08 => 15.63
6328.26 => 17.36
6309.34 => 16.76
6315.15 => 14.63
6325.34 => 15.36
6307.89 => 15.78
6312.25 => 15.85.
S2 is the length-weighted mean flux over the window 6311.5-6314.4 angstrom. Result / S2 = 14.7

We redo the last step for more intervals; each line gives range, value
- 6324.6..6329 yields 16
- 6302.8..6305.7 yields 16.8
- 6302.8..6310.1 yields 16.7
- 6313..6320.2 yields 15.1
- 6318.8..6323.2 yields 15.4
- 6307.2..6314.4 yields 15.1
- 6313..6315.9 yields 14.1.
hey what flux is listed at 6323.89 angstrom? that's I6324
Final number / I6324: 14.24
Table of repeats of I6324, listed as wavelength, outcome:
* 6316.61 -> 17.02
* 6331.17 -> 16.1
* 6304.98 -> 16.92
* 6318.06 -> 14.84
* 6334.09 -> 17.23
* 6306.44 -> 17.33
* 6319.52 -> 15.48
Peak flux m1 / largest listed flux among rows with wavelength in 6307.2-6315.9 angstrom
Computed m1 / 16.76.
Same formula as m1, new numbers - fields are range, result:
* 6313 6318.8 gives 17.02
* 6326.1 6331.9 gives 17.36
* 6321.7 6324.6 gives 15.97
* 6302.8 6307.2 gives 17.33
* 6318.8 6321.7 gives 15.48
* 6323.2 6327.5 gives 15.36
